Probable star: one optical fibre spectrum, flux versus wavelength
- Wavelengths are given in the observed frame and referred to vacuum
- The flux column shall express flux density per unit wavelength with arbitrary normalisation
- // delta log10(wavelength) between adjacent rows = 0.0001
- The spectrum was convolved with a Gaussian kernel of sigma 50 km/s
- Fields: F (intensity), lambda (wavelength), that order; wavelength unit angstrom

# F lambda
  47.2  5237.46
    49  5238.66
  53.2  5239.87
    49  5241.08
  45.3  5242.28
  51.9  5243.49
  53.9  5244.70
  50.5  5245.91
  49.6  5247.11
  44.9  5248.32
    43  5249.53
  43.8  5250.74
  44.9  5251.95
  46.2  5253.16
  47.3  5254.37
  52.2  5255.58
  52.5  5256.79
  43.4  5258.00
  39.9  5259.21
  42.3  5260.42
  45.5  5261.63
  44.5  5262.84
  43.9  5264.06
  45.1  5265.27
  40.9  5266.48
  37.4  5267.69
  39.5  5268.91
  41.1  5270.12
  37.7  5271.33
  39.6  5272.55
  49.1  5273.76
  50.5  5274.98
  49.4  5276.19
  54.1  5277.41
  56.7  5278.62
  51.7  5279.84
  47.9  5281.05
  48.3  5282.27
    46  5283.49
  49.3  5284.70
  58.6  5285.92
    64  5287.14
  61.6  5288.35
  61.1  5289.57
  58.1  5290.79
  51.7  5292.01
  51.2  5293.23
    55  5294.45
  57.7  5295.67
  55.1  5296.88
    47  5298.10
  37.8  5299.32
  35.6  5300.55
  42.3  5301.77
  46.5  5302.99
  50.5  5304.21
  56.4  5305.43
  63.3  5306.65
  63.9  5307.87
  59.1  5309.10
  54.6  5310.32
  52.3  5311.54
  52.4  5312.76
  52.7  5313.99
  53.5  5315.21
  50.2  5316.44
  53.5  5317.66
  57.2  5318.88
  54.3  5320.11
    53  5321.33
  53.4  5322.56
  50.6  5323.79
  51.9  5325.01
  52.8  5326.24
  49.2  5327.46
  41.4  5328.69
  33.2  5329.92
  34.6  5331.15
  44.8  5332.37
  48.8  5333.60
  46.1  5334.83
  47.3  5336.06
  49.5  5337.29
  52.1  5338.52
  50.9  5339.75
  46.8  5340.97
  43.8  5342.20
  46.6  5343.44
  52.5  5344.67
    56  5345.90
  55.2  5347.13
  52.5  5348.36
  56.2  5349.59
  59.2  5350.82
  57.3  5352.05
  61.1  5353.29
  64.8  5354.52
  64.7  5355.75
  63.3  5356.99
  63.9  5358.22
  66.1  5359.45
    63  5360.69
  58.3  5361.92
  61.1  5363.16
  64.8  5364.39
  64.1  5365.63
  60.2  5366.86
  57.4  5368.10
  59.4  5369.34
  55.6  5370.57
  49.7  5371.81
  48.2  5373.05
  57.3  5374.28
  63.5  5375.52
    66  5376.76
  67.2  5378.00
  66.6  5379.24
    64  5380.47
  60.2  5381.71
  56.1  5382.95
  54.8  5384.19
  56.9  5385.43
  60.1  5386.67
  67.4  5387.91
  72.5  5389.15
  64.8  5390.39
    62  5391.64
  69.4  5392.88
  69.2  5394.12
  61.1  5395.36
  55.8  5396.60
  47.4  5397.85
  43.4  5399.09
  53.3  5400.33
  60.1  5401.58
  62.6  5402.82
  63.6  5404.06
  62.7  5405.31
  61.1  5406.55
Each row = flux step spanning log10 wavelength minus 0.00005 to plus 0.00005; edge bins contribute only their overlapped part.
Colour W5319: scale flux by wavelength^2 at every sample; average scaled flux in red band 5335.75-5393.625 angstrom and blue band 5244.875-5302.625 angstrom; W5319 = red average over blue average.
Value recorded 1.27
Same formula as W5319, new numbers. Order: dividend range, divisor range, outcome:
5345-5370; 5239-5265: 1.34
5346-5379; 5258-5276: 1.45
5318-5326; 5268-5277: 1.24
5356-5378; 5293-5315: 1.19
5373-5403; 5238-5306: 1.31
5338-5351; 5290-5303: 1.07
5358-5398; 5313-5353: 1.24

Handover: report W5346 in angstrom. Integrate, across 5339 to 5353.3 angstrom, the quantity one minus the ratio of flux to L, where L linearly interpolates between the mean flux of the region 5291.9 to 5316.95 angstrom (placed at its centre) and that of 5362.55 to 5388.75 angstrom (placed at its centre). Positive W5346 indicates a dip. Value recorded 0.99 angstrom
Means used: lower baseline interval 51.9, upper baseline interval 60.1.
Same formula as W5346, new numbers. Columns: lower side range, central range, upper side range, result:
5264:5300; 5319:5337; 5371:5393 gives 2.4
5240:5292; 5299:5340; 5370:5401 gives 2.6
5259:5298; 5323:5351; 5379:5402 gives 3.2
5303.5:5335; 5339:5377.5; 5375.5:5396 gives 0.6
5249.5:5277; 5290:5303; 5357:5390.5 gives 0.0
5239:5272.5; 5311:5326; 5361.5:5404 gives -0.1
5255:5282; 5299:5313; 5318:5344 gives -1.3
